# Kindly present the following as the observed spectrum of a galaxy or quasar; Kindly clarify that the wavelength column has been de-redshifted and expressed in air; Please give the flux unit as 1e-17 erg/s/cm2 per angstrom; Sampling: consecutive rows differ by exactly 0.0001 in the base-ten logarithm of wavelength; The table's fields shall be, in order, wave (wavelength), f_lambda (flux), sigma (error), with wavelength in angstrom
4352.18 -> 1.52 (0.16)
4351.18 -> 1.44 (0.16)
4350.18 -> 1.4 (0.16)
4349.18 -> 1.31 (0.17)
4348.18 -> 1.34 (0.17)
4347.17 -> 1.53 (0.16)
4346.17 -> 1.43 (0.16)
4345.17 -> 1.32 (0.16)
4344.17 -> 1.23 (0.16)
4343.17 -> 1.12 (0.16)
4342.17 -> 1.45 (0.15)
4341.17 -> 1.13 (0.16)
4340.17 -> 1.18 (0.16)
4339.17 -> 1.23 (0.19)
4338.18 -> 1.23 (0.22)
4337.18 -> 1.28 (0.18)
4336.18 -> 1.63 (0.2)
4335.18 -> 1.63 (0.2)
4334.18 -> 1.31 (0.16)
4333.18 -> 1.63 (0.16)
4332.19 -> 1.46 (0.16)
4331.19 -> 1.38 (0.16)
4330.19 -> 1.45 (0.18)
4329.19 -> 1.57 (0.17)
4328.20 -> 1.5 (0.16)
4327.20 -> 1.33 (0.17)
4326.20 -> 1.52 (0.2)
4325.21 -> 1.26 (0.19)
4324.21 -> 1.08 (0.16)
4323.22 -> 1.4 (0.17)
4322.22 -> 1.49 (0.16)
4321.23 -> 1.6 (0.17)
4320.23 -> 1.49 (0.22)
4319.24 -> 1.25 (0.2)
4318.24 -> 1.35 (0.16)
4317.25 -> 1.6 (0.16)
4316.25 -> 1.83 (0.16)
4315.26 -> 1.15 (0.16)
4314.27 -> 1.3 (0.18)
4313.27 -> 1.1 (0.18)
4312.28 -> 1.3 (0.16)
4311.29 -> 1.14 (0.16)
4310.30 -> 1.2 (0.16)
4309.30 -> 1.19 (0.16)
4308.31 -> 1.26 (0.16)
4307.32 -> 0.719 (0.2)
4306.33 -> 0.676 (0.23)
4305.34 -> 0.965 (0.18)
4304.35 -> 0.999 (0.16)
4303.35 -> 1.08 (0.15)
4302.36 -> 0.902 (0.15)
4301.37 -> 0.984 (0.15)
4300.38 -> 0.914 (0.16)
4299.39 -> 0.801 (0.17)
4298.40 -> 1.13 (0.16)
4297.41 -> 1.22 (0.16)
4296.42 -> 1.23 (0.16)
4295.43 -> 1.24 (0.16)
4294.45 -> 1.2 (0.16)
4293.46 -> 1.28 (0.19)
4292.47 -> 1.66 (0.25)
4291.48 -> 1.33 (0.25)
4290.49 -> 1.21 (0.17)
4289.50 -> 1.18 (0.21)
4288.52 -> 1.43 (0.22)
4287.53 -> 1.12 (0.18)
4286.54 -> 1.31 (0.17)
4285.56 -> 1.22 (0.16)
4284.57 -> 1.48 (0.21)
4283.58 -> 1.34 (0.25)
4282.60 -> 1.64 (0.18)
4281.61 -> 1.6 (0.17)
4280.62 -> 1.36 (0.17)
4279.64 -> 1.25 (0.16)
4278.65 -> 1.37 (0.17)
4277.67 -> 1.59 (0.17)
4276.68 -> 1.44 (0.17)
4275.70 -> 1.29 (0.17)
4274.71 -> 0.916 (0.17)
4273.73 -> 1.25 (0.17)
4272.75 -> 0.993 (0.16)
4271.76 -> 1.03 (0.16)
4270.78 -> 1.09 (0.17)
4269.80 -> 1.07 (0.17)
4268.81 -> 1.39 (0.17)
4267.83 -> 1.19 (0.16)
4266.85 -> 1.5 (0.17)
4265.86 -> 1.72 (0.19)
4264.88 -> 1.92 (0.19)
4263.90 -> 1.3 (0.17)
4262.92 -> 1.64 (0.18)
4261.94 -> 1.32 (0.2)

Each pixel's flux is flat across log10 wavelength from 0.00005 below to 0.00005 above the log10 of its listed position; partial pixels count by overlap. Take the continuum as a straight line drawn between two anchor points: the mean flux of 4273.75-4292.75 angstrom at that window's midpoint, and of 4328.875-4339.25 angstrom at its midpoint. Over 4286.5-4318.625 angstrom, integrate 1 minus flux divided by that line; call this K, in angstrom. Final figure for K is 4.7 angstrom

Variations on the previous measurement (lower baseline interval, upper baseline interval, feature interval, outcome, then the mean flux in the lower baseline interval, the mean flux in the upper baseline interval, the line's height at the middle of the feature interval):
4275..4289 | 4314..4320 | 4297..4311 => 4.0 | 1.38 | 1.42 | 1.41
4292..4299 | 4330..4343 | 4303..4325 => 1.4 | 1.27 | 1.38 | 1.32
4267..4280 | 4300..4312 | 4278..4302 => -3.2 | 1.23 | 1.01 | 1.12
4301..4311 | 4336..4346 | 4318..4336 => -4.1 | 1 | 1.27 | 1.16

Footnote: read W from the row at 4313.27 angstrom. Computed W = 1.1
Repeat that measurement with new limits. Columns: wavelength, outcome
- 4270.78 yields 1.09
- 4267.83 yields 1.19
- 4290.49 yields 1.21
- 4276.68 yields 1.44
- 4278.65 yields 1.37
